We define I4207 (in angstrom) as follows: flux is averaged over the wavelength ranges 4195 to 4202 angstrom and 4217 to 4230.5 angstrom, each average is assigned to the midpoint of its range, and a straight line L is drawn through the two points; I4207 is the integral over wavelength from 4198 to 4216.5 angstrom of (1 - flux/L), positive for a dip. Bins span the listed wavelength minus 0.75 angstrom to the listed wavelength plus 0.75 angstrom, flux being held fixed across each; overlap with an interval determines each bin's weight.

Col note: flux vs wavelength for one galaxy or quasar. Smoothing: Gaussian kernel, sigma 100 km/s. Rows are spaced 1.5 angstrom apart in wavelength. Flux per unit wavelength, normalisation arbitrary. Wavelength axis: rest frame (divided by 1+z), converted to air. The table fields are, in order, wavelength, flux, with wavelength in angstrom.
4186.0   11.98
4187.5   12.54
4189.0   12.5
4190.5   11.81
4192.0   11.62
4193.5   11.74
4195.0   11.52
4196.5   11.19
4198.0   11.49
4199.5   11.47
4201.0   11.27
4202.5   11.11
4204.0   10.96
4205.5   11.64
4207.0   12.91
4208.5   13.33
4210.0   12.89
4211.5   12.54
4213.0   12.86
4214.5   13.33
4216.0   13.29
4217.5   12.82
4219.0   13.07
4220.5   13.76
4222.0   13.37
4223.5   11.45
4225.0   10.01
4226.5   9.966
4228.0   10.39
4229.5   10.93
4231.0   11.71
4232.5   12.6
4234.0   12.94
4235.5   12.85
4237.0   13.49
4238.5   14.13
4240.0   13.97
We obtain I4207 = -1.22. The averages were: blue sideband 11.4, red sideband 11.7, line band 12.3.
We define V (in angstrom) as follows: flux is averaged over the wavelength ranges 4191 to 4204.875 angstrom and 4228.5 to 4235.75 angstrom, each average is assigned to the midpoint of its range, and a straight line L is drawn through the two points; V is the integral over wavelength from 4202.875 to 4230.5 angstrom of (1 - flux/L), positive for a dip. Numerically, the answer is -1.0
